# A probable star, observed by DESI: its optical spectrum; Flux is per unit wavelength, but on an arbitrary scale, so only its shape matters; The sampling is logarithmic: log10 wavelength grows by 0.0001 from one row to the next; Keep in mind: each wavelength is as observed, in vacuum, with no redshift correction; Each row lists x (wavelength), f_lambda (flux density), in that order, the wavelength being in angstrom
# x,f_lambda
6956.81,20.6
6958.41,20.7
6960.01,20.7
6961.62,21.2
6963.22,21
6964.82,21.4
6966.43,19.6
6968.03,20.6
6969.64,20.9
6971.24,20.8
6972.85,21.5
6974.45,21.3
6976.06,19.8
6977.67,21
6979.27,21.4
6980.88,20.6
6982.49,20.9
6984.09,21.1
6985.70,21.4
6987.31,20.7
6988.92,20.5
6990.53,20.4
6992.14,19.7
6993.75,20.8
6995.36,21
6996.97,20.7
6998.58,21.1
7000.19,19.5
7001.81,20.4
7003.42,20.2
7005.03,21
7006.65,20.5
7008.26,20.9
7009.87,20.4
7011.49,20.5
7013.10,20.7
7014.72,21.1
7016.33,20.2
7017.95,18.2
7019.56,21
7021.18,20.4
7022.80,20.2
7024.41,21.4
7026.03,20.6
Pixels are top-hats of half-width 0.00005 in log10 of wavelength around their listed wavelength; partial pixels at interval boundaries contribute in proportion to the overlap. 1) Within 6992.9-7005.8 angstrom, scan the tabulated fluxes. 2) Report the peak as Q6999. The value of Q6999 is 21.1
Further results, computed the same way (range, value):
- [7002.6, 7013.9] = 21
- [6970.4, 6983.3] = 21.5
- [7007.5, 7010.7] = 20.9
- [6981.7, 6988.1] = 21.4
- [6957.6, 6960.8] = 20.7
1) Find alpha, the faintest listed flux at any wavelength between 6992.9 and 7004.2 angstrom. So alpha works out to 19.5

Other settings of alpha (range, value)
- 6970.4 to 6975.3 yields 20.8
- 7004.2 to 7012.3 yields 20.4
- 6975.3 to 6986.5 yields 19.8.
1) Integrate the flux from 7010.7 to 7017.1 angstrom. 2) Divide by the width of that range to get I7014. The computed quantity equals 20.6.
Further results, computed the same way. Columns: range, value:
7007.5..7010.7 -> 20.6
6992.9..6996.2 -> 20.9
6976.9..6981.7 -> 21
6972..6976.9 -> 20.8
